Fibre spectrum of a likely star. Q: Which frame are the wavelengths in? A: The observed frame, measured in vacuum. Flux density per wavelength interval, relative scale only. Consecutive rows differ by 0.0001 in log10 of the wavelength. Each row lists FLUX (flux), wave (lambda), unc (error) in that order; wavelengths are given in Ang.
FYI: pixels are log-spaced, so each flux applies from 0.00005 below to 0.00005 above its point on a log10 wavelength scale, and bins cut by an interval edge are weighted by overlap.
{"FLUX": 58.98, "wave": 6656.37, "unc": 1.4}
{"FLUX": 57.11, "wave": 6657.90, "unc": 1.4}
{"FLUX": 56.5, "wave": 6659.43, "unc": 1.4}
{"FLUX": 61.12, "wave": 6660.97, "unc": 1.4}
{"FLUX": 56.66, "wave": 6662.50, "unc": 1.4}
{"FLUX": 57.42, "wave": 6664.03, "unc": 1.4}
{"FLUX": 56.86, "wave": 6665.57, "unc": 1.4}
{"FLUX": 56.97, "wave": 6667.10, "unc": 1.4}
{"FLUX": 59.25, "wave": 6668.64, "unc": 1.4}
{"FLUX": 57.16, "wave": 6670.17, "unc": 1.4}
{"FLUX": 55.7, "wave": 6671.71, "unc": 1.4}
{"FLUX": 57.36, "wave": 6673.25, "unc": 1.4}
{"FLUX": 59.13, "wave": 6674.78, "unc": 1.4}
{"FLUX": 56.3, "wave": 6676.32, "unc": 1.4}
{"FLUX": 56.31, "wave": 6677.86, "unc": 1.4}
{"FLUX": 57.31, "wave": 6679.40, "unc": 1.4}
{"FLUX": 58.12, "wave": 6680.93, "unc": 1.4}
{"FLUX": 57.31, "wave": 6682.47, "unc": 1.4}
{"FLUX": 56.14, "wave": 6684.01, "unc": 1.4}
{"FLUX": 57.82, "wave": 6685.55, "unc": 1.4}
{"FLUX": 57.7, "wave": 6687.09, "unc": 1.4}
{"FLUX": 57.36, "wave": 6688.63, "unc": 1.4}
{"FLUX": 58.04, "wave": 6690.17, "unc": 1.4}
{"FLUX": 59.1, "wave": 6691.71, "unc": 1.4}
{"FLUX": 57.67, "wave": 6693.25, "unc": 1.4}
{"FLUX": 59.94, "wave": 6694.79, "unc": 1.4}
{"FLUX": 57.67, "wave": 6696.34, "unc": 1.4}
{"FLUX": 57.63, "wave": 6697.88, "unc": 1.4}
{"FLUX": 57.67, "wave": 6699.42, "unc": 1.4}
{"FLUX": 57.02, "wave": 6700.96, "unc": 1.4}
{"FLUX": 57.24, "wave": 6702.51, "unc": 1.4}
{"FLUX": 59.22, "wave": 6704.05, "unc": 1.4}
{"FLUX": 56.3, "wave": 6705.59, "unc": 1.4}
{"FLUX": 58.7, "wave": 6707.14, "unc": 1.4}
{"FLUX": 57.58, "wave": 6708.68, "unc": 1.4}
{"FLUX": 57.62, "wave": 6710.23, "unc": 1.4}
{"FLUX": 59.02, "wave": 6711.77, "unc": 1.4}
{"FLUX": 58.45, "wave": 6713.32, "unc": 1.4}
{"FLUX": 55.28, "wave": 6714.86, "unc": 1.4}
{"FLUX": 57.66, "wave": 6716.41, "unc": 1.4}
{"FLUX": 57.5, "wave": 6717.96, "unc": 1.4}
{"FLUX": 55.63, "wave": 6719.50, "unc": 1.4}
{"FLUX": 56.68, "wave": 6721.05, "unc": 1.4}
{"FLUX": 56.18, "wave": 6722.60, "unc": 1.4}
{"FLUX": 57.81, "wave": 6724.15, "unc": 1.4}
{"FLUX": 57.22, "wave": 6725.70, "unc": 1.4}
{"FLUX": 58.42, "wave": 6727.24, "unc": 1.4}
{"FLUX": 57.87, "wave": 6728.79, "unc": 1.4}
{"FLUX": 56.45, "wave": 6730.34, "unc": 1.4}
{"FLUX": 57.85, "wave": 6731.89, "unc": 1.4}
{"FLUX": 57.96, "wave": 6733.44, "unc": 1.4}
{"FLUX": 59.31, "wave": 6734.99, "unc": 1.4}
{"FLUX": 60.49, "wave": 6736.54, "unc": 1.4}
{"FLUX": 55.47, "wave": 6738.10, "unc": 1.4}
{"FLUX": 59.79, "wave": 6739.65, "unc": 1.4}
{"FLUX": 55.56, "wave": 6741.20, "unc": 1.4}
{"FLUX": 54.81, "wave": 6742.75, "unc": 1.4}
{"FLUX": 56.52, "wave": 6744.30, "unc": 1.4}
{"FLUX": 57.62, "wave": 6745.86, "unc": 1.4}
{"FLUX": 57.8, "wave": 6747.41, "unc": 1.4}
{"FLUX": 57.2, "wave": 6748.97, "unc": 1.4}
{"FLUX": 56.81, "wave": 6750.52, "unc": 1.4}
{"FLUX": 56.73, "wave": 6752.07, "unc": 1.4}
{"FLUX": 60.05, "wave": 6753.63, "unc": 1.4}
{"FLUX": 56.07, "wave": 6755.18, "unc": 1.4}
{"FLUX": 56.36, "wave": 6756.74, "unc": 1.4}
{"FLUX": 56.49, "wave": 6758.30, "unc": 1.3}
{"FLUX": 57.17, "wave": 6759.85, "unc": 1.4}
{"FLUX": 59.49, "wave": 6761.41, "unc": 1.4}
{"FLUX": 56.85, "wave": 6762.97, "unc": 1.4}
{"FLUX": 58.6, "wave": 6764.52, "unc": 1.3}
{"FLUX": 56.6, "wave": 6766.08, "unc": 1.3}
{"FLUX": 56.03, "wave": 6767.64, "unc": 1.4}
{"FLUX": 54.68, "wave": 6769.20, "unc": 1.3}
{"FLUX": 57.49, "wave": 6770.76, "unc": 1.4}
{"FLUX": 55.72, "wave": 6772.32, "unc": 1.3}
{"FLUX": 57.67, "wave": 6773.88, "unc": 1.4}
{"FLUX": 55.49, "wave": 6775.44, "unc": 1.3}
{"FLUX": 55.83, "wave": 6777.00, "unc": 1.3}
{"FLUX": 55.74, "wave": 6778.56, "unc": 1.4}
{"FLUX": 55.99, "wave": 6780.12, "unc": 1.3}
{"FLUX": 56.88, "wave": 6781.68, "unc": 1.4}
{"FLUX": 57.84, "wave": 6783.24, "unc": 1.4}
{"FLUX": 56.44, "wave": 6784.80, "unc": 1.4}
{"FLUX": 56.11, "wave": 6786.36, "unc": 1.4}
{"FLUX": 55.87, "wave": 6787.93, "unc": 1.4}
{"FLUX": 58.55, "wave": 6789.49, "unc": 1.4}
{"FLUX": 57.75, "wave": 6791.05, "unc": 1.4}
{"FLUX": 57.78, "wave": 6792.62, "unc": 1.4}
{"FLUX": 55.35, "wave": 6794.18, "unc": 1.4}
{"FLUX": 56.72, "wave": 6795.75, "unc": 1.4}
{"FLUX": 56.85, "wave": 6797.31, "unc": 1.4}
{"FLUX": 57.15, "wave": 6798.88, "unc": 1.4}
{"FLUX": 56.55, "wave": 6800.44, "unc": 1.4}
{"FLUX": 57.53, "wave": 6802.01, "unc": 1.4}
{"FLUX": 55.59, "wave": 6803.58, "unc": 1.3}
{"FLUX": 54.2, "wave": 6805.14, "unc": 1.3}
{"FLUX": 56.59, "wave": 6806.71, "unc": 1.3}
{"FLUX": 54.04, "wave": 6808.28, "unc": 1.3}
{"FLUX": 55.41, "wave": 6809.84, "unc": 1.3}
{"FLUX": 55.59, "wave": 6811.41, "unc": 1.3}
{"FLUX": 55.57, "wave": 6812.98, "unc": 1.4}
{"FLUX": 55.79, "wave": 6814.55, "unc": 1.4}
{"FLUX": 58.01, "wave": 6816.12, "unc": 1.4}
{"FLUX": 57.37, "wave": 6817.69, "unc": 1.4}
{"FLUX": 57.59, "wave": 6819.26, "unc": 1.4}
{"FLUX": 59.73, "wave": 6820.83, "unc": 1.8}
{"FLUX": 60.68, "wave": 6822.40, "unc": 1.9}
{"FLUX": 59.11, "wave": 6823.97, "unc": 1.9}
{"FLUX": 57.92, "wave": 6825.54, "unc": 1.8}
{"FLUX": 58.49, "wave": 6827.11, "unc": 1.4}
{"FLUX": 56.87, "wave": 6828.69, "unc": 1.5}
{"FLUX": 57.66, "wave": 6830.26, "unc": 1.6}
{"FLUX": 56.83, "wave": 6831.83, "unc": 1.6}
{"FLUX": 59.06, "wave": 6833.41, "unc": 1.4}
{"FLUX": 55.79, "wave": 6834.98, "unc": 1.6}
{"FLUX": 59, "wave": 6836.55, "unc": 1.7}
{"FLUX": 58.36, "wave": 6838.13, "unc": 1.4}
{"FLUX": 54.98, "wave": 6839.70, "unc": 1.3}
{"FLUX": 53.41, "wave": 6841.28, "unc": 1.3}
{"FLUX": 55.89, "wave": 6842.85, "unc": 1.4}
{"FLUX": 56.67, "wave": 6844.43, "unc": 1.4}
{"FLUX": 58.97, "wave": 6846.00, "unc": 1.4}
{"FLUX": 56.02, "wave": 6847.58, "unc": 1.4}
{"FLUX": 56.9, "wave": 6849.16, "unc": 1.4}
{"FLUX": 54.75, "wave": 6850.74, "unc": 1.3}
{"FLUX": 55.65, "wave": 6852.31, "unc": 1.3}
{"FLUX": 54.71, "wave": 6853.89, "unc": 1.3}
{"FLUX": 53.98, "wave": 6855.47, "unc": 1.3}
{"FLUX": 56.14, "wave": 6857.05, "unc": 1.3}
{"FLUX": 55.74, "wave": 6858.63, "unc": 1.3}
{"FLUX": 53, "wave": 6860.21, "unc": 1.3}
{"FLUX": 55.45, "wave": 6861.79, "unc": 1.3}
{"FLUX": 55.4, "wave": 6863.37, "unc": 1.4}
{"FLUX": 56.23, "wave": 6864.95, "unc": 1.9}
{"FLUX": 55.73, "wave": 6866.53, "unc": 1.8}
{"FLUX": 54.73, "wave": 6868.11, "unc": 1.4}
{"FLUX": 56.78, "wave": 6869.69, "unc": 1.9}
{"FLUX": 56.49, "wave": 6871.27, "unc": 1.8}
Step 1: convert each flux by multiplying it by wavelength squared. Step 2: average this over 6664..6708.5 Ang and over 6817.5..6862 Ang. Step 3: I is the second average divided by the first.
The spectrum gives 1.0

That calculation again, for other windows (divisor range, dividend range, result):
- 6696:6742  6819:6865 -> 1.02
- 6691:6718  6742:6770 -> 1.00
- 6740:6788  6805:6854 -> 1.02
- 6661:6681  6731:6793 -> 1.02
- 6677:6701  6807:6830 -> 1.03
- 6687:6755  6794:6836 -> 1.02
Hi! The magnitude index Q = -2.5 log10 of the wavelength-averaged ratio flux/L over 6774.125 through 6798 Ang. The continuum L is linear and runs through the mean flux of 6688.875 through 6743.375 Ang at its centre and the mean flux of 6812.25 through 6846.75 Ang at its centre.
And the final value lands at 0.02 mag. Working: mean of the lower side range 57.6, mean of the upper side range 57.4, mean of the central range 56.7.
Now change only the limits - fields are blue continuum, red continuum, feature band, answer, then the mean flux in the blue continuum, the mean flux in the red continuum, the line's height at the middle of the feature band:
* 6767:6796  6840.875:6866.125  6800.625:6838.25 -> -0.02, 56.5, 55.6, 56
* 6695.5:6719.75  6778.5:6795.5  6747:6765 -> -0.01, 57.6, 56.8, 57.1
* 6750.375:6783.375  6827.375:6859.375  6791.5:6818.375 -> 0.01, 56.8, 56.4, 56.6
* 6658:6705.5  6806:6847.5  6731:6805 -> 0.01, 57.6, 57.1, 57.3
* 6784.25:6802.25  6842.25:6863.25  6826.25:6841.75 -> -0.02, 56.9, 55.7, 56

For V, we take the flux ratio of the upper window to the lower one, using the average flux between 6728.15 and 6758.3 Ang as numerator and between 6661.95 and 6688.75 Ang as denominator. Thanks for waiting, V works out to 1.0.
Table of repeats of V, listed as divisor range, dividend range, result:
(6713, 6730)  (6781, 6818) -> 0.99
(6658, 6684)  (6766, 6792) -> 0.98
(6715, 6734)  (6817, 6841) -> 1.01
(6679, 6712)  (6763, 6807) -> 0.98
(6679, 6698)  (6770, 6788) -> 0.98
